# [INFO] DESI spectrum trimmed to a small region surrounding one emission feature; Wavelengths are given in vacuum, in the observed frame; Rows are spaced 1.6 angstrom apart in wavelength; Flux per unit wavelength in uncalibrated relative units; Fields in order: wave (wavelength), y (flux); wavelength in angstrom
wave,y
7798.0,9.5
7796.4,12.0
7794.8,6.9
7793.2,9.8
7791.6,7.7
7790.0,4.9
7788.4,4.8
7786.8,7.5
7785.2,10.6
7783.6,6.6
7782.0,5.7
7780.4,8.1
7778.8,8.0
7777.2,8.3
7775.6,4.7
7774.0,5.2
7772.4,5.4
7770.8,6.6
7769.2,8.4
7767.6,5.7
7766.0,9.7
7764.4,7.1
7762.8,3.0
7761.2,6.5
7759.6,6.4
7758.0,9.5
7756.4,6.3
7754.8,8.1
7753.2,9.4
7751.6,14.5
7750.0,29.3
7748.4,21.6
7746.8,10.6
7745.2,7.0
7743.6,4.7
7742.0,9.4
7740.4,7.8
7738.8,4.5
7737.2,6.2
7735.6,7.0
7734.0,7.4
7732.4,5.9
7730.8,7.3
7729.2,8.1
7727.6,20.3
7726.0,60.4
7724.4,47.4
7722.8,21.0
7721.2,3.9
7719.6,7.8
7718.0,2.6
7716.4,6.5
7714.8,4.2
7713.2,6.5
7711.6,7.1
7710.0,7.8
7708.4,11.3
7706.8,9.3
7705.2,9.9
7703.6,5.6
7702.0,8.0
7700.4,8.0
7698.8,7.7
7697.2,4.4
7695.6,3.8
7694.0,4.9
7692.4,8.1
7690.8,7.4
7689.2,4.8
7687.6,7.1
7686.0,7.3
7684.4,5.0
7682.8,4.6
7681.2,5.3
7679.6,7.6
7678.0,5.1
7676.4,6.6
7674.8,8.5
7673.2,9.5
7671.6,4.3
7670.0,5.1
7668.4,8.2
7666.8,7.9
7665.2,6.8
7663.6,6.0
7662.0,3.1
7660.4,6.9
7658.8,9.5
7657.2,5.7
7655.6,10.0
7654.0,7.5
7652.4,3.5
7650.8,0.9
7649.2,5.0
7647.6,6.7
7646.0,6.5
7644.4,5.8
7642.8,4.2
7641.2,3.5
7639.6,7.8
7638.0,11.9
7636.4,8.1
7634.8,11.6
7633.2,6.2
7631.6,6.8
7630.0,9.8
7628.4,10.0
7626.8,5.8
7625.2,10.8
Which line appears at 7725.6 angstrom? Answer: H-alpha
